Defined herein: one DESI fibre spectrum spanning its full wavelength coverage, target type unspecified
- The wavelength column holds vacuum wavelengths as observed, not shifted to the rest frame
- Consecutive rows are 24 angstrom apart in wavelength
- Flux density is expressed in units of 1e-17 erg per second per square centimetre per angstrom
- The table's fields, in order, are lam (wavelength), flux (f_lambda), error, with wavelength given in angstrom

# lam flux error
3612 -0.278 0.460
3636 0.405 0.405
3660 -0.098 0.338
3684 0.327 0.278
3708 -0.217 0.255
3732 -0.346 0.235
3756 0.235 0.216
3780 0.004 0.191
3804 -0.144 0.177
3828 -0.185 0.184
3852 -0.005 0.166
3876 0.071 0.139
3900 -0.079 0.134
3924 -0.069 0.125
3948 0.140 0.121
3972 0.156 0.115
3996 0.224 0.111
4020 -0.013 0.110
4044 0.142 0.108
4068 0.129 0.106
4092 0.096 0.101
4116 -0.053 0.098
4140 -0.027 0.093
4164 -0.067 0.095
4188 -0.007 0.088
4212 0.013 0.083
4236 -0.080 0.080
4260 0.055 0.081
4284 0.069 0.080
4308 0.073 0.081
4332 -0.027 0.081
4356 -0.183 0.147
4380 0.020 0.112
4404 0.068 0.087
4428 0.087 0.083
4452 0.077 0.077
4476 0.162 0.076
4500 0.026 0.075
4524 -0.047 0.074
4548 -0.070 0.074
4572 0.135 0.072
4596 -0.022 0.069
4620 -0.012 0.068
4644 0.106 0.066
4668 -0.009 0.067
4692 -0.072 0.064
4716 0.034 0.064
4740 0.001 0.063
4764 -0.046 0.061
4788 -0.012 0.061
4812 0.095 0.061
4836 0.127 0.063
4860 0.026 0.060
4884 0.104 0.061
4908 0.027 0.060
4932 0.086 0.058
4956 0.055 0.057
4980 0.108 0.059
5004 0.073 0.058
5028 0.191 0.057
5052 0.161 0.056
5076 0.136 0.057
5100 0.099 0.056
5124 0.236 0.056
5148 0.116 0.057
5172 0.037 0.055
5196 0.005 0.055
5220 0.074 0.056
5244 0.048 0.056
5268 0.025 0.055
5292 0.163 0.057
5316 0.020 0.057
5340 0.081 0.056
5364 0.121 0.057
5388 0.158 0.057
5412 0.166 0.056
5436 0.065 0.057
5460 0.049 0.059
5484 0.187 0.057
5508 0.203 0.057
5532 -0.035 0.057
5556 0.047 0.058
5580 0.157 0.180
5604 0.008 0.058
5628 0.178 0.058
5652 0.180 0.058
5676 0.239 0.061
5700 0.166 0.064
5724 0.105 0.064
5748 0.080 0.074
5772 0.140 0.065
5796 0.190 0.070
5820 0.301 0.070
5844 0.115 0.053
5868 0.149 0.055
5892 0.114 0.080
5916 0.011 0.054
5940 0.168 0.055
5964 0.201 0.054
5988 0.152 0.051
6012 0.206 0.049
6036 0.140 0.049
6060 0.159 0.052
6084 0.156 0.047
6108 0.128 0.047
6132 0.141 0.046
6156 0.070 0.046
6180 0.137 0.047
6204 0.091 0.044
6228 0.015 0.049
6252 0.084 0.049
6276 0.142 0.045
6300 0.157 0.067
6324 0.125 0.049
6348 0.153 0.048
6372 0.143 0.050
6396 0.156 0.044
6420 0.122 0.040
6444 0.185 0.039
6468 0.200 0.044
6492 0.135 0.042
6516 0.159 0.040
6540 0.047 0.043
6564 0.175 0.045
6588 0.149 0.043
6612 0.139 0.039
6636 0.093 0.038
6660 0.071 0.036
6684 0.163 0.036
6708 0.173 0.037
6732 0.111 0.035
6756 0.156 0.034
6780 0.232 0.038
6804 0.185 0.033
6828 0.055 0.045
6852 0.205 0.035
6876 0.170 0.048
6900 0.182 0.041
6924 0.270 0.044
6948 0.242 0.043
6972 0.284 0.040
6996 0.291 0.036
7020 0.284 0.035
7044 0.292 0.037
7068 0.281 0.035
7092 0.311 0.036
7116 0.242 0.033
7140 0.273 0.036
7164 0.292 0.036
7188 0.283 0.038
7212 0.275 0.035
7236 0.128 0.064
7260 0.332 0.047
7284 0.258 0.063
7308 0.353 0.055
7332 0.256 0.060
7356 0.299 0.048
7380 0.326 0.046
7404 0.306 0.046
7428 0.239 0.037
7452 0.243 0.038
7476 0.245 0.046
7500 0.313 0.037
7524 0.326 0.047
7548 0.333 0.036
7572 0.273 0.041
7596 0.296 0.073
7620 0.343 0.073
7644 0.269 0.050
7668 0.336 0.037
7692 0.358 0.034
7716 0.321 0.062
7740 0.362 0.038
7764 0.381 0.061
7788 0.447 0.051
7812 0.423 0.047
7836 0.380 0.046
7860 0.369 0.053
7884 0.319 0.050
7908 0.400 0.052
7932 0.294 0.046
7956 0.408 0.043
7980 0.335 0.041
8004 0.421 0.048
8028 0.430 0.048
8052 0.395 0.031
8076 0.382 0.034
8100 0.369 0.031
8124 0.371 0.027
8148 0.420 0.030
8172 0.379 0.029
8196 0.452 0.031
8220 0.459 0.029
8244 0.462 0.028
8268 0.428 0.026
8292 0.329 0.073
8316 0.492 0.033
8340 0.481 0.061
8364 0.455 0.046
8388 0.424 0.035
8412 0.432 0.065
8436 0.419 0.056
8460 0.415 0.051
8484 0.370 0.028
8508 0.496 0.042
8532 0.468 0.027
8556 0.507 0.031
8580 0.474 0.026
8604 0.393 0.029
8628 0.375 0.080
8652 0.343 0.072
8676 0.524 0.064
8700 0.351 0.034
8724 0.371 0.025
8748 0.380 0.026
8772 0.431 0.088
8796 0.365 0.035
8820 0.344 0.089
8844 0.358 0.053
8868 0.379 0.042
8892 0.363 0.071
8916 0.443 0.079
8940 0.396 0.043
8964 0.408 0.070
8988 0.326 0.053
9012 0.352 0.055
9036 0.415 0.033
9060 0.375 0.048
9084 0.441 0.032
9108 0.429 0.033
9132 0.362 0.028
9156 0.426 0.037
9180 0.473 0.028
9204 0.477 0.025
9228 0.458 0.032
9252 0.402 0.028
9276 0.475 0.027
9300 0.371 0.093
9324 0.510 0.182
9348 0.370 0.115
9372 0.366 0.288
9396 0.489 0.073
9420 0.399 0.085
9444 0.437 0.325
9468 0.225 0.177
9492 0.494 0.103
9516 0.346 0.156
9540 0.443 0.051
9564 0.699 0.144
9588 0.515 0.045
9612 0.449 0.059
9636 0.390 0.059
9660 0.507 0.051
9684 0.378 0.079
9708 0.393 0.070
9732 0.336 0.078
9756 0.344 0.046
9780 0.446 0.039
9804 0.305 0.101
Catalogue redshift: 0.73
